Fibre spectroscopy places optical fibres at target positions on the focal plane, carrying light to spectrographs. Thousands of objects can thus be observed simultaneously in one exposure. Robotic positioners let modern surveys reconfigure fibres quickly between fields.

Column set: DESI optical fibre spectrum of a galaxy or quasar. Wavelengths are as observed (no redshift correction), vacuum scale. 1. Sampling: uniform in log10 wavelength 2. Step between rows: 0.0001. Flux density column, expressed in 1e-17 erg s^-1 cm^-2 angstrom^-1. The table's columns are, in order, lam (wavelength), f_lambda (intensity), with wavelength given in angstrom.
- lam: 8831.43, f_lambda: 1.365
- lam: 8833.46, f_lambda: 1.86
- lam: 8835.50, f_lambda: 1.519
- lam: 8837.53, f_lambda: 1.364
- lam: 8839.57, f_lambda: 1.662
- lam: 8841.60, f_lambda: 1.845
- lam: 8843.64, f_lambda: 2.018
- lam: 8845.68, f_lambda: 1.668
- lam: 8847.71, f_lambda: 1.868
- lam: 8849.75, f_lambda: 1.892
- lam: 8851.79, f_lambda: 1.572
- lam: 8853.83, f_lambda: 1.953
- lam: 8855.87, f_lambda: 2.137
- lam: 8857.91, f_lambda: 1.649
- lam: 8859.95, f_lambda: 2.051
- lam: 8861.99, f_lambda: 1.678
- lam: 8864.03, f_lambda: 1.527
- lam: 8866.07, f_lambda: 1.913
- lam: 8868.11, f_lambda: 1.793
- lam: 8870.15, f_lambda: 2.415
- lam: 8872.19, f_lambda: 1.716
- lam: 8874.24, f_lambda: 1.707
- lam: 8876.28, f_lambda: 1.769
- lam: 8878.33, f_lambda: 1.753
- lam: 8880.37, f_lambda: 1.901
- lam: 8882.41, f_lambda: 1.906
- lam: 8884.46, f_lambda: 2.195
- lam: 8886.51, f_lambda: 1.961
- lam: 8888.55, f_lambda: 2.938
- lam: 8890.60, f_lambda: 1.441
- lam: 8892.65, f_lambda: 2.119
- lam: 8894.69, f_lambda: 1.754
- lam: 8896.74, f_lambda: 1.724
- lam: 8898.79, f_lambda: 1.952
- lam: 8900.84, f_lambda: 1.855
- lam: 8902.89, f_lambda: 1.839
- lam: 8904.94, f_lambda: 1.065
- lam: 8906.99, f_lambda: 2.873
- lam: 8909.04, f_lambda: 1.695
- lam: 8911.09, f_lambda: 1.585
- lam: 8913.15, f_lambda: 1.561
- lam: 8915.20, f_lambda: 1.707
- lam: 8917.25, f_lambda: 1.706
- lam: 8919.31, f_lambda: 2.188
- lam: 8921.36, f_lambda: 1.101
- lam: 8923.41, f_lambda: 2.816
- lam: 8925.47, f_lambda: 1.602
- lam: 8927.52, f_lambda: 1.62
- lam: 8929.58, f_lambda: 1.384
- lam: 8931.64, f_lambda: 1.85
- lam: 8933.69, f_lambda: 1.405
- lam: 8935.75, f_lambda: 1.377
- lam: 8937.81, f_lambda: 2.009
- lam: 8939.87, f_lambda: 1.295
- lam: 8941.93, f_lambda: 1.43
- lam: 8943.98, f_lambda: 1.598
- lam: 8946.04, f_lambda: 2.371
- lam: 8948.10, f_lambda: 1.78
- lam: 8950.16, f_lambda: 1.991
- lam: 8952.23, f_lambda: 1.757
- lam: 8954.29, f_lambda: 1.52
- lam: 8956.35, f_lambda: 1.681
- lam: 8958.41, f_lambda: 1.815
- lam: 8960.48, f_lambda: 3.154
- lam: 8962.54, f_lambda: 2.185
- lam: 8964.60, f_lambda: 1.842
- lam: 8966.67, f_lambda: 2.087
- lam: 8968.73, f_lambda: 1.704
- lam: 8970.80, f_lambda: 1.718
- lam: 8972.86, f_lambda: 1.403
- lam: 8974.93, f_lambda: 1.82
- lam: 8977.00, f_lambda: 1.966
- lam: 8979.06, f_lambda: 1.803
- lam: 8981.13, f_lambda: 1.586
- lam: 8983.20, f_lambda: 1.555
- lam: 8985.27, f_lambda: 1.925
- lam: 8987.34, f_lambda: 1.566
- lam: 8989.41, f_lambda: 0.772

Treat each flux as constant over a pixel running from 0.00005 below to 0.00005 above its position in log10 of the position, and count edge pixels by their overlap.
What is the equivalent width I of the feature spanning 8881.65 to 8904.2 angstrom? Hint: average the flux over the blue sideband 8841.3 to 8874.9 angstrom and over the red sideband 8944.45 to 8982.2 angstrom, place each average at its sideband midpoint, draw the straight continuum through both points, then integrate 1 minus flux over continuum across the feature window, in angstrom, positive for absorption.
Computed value -1.2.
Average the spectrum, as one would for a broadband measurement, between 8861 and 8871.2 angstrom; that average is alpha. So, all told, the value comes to 1.87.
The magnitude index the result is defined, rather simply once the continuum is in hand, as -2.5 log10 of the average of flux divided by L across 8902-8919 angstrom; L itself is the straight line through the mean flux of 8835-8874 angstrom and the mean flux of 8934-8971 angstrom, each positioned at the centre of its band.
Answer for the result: 0.03 mag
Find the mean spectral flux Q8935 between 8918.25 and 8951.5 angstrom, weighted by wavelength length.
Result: 1.74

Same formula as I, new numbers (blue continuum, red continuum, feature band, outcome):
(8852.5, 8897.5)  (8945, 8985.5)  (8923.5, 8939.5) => 1.92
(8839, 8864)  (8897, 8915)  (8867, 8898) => -2.27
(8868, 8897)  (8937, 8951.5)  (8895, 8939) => 2.33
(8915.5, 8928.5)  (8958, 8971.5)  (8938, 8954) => 1.86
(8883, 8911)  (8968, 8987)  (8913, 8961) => 1.49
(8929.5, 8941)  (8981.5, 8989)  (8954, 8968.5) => -4.28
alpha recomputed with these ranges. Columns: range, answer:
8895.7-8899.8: 1.84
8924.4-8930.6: 1.54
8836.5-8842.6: 1.62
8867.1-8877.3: 1.88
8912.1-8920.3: 1.79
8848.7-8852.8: 1.73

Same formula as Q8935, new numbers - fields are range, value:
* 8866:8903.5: 1.93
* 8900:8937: 1.74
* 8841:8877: 1.84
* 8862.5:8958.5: 1.81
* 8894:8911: 1.83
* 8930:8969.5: 1.83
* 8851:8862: 1.86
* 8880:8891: 2.1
